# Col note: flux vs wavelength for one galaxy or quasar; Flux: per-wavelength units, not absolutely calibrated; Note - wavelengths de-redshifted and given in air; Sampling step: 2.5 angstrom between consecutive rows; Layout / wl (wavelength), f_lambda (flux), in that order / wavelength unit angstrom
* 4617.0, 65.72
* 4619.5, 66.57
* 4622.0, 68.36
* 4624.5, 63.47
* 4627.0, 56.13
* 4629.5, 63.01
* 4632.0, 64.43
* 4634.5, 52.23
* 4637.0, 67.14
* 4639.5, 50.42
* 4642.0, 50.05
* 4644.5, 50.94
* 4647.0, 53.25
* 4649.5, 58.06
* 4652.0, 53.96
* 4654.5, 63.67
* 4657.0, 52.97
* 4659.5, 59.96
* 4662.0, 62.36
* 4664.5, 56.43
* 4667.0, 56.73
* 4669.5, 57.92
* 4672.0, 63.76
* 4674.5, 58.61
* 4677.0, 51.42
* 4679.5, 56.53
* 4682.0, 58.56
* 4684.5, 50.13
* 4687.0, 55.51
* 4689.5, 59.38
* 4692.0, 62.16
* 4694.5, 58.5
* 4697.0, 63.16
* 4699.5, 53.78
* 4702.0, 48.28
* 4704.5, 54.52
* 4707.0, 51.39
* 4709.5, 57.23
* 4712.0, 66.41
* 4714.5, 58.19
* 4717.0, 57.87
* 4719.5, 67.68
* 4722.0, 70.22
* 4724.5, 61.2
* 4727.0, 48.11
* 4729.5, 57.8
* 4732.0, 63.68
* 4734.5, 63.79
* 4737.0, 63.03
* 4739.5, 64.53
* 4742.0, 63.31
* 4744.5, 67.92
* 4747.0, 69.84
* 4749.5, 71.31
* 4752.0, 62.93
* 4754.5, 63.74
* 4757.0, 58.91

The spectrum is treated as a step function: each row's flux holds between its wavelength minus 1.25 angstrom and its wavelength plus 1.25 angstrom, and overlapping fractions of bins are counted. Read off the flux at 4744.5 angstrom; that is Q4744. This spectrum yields 67.92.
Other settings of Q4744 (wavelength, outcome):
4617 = 65.72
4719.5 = 67.68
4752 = 62.93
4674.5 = 58.61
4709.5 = 57.23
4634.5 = 52.23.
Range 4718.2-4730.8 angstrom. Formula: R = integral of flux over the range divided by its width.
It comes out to 61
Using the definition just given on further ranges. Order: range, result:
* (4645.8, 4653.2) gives 55.1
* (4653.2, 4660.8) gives 58.9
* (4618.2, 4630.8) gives 63.5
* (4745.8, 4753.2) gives 68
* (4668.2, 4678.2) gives 58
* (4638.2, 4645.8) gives 50.6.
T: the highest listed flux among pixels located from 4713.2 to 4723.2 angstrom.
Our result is 70.22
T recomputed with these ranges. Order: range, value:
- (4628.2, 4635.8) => 64.43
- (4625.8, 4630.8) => 63.01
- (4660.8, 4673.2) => 63.76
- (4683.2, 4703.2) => 63.16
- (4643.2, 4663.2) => 63.67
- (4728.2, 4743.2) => 64.53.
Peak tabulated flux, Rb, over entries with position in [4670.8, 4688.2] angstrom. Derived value 63.76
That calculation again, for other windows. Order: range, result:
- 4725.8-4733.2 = 63.68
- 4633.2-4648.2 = 67.14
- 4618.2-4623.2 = 68.36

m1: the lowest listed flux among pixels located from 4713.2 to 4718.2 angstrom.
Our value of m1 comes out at 57.87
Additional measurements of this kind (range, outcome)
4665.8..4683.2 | 51.42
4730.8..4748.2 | 63.03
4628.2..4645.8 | 50.05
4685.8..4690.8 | 55.51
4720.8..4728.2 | 48.11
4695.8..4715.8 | 48.28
